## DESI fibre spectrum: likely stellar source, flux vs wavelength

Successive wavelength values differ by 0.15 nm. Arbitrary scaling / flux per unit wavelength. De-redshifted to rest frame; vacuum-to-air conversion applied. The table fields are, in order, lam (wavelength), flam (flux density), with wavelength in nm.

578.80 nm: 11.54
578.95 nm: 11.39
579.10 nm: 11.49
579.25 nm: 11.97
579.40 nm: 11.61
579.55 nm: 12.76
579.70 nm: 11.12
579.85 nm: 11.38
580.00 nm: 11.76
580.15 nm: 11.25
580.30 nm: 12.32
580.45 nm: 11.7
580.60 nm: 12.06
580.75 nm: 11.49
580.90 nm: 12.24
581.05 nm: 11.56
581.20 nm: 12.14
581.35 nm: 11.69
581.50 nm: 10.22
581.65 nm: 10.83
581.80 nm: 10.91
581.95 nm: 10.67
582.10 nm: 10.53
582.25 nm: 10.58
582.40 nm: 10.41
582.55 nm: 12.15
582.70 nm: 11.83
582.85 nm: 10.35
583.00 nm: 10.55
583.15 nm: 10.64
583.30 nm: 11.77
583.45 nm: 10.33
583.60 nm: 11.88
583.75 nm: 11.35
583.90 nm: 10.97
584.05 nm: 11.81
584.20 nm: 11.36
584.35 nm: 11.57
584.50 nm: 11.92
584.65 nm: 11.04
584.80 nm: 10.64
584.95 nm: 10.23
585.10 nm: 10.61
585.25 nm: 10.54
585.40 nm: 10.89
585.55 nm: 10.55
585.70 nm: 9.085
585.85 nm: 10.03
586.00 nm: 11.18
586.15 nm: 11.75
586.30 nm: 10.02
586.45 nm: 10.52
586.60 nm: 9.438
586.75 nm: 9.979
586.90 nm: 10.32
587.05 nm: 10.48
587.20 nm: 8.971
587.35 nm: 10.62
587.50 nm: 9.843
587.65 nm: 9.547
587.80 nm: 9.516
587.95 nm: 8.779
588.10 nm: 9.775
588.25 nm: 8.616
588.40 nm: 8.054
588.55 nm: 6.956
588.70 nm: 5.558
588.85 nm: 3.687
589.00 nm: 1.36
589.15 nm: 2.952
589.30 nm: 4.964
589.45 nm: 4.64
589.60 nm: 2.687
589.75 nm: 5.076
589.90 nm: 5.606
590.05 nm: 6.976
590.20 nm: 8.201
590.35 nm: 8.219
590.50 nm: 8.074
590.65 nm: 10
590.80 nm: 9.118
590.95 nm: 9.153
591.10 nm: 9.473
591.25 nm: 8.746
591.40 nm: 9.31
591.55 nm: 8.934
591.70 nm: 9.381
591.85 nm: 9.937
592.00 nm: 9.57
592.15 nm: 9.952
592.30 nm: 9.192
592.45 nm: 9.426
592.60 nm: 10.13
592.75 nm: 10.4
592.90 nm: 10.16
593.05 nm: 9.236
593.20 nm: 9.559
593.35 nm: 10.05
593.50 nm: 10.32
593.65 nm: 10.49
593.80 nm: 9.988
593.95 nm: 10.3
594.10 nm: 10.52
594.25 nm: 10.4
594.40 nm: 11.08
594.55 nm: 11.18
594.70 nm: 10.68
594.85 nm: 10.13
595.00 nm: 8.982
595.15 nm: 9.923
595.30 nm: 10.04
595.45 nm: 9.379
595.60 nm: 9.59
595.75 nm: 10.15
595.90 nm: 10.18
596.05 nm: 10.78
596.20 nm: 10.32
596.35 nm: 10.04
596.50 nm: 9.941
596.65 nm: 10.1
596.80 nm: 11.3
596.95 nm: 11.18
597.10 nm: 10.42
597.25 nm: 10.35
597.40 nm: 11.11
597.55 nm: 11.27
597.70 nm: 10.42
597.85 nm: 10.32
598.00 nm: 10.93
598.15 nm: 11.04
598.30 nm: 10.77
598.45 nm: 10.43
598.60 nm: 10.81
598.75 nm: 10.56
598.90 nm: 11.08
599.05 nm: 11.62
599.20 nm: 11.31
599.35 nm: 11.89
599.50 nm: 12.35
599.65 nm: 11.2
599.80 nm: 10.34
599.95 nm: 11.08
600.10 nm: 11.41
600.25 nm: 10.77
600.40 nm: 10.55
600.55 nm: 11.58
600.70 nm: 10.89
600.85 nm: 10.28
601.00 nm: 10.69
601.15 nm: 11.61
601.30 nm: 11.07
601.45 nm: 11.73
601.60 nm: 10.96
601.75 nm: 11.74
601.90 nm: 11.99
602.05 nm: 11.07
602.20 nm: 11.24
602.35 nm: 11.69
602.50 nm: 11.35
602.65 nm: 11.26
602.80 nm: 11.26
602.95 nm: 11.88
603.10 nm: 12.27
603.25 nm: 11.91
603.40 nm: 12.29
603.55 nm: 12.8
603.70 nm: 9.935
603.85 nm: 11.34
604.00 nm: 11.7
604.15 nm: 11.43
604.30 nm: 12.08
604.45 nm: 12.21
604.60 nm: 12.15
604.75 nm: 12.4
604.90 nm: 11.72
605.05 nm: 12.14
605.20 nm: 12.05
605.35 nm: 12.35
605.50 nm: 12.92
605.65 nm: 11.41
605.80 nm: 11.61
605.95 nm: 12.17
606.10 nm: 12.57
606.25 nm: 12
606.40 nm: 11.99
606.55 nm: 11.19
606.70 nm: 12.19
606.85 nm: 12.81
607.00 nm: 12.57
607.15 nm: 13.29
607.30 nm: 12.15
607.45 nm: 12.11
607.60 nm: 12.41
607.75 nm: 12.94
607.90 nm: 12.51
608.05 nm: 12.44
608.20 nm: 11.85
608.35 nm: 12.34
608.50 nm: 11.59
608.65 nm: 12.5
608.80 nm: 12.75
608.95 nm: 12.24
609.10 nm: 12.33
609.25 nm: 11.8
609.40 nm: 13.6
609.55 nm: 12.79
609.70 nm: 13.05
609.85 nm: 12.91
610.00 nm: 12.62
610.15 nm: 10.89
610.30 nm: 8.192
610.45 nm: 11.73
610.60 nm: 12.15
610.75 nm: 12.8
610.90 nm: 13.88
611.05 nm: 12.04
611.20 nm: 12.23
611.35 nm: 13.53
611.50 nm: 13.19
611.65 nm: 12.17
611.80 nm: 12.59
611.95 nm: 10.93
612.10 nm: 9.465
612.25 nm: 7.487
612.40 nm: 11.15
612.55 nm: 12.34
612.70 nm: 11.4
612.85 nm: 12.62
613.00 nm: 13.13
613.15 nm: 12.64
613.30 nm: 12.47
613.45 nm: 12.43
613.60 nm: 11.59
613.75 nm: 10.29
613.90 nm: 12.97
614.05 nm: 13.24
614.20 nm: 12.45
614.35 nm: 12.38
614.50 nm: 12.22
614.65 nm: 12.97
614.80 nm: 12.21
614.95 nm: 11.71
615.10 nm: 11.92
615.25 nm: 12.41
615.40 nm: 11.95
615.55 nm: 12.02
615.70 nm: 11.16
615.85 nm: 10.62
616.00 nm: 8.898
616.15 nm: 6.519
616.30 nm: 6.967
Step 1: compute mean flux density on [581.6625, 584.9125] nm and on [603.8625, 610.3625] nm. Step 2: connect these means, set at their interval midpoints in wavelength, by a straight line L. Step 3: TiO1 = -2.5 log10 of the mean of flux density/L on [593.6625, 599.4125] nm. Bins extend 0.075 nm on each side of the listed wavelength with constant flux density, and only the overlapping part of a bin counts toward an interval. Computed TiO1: 0.11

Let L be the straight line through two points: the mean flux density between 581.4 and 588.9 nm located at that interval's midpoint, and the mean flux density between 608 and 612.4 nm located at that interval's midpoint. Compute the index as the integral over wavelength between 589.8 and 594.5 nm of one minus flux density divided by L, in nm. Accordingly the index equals 0.58 nm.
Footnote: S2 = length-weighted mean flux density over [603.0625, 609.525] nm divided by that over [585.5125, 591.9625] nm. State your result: 1.47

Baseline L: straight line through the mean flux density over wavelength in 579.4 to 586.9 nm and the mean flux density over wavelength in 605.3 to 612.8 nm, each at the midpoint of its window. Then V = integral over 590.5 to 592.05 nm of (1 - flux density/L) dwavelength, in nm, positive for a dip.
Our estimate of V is 0.28 nm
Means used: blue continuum 11.1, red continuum 12.1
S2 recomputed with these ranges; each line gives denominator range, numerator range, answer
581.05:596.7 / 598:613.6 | 1.23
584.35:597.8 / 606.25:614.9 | 1.30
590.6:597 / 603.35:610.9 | 1.22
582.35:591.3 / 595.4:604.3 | 1.20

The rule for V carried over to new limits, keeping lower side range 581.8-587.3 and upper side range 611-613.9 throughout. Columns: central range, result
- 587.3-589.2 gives 0.618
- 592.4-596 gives 0.327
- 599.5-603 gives 0.049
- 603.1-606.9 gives -0.150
